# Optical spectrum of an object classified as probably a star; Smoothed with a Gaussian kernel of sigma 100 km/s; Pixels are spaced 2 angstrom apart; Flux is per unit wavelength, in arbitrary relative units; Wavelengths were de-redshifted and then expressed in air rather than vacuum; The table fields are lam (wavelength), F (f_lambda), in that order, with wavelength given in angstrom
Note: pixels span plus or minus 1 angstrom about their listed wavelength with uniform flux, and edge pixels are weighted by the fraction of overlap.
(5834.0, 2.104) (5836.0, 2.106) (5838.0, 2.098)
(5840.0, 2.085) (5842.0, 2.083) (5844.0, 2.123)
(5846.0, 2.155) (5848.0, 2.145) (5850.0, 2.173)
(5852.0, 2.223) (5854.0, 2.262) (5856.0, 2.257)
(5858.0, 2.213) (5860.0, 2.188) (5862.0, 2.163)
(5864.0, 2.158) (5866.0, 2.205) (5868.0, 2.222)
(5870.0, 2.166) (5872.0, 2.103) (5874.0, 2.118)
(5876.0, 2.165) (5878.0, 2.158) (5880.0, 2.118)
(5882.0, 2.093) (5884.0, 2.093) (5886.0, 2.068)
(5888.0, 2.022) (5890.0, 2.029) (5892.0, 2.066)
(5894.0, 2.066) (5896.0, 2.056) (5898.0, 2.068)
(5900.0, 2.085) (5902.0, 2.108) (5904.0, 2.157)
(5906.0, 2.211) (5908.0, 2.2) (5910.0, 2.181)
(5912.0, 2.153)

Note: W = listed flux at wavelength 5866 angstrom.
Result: 2.205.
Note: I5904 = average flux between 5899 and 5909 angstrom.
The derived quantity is 2.15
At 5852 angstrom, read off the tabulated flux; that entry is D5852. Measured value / 2.223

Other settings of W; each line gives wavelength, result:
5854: 2.262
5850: 2.173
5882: 2.093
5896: 2.056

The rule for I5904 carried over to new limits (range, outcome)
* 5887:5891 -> 2.03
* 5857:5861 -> 2.2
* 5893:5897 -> 2.06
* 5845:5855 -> 2.19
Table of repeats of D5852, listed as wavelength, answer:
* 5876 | 2.165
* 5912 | 2.153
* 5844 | 2.123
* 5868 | 2.222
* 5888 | 2.022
